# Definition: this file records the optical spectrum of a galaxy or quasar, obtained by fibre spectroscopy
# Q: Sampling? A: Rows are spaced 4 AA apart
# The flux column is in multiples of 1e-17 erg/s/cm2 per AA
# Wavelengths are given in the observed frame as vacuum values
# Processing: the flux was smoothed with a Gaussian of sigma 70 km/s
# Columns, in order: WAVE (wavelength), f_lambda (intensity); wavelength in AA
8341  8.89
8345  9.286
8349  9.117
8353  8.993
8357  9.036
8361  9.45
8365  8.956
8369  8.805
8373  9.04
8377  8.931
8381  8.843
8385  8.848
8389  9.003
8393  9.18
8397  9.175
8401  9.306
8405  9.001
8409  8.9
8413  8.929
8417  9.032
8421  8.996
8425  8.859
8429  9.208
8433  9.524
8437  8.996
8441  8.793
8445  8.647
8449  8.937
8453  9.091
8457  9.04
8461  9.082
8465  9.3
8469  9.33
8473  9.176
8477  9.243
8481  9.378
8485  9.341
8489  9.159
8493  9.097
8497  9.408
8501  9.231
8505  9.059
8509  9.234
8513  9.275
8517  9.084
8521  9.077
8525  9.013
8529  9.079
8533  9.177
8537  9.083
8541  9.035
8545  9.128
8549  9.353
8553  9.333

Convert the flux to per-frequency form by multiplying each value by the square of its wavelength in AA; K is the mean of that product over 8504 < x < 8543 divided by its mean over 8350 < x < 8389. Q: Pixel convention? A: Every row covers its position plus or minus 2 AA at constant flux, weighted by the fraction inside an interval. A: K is 1.05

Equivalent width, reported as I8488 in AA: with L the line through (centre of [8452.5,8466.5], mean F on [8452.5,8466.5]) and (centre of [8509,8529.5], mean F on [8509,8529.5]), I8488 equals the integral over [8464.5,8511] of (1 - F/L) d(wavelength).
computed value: -0.62 AA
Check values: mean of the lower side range 9.13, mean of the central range 9.24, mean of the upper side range 9.12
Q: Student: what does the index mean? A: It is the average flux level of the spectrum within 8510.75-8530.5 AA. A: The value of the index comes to 9.11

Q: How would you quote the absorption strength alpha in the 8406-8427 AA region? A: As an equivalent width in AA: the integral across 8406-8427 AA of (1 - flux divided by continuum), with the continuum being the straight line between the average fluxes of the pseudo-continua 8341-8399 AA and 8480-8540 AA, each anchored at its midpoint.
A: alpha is 0.3 AA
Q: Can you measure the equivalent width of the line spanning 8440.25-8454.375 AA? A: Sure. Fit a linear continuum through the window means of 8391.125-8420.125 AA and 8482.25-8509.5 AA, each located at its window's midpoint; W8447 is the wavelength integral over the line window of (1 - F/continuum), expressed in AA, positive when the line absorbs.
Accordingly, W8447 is 0.4 AA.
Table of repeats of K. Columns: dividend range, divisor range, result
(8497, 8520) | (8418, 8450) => 1.04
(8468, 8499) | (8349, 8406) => 1.05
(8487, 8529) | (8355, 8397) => 1.05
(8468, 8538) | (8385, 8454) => 1.04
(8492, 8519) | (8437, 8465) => 1.04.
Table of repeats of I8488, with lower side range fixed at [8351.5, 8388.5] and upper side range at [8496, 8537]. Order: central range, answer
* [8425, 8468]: 0.1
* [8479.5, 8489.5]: -0.2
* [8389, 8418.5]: -0.1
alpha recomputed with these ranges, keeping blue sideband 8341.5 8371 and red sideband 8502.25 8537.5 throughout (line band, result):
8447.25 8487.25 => -0.4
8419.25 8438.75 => 0.0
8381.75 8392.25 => 0.2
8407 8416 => 0.2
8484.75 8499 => -0.2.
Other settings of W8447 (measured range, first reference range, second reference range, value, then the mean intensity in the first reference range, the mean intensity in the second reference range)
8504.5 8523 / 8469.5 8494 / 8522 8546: 0.0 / 9.24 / 9.08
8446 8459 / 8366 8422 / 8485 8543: 0.1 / 9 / 9.15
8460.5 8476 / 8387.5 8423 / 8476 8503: 0.0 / 9.06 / 9.27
